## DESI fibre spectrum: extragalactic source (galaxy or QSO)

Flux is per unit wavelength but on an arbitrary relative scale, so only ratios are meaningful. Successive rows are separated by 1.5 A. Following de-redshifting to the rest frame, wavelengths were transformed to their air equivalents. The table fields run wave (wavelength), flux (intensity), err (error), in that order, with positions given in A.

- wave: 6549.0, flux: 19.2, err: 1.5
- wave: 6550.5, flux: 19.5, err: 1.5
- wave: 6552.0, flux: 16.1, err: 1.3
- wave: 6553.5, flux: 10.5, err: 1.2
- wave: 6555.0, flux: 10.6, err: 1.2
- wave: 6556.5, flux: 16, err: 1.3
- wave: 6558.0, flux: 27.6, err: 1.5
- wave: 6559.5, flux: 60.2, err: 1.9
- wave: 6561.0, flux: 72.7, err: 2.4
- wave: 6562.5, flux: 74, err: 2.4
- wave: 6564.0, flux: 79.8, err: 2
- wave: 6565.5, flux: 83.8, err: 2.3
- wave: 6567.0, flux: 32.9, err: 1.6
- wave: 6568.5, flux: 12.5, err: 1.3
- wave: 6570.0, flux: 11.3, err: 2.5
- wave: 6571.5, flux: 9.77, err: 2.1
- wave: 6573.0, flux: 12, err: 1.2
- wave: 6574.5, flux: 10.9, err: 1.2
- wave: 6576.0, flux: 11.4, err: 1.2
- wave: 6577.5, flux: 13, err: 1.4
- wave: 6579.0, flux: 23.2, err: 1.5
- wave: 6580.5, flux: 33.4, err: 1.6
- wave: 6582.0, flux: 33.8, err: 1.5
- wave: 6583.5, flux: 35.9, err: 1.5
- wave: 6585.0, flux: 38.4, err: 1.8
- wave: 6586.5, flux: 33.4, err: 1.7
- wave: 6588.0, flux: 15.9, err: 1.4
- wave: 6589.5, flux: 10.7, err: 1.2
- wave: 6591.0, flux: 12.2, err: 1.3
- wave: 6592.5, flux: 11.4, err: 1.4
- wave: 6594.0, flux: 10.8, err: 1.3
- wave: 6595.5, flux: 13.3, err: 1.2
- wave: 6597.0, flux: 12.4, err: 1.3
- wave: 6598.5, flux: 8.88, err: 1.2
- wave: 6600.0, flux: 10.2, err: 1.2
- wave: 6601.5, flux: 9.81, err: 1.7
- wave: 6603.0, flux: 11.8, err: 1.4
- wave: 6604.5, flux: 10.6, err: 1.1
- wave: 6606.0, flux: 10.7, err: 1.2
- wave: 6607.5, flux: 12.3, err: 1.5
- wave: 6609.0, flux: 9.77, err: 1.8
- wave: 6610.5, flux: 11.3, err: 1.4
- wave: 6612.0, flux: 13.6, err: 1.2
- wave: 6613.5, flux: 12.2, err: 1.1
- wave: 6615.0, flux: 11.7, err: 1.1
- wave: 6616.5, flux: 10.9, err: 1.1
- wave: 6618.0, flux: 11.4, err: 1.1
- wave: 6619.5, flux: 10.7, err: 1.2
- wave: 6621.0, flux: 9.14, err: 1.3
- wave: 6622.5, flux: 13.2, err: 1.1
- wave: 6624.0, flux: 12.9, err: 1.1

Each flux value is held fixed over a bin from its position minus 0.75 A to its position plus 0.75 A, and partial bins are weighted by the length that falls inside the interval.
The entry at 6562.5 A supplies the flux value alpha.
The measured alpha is 74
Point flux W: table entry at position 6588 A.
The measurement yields 15.9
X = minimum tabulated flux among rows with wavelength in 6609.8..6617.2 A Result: 10.9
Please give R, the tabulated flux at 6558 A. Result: 27.6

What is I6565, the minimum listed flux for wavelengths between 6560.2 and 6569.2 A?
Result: 12.5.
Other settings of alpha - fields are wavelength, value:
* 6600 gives 10.2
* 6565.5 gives 83.8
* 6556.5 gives 16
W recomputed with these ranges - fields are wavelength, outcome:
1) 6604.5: 10.6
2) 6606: 10.7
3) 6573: 12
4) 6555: 10.6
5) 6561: 72.7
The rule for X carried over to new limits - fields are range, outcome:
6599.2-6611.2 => 9.77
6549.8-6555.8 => 10.5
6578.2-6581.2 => 23.2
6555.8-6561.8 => 16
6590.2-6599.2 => 8.88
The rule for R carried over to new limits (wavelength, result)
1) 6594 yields 10.8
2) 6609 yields 9.77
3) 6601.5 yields 9.81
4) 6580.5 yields 33.4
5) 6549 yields 19.2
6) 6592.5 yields 11.4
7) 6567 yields 32.9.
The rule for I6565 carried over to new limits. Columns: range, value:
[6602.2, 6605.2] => 10.6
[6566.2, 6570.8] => 11.3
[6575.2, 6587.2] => 11.4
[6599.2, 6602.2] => 9.81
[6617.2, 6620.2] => 10.7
